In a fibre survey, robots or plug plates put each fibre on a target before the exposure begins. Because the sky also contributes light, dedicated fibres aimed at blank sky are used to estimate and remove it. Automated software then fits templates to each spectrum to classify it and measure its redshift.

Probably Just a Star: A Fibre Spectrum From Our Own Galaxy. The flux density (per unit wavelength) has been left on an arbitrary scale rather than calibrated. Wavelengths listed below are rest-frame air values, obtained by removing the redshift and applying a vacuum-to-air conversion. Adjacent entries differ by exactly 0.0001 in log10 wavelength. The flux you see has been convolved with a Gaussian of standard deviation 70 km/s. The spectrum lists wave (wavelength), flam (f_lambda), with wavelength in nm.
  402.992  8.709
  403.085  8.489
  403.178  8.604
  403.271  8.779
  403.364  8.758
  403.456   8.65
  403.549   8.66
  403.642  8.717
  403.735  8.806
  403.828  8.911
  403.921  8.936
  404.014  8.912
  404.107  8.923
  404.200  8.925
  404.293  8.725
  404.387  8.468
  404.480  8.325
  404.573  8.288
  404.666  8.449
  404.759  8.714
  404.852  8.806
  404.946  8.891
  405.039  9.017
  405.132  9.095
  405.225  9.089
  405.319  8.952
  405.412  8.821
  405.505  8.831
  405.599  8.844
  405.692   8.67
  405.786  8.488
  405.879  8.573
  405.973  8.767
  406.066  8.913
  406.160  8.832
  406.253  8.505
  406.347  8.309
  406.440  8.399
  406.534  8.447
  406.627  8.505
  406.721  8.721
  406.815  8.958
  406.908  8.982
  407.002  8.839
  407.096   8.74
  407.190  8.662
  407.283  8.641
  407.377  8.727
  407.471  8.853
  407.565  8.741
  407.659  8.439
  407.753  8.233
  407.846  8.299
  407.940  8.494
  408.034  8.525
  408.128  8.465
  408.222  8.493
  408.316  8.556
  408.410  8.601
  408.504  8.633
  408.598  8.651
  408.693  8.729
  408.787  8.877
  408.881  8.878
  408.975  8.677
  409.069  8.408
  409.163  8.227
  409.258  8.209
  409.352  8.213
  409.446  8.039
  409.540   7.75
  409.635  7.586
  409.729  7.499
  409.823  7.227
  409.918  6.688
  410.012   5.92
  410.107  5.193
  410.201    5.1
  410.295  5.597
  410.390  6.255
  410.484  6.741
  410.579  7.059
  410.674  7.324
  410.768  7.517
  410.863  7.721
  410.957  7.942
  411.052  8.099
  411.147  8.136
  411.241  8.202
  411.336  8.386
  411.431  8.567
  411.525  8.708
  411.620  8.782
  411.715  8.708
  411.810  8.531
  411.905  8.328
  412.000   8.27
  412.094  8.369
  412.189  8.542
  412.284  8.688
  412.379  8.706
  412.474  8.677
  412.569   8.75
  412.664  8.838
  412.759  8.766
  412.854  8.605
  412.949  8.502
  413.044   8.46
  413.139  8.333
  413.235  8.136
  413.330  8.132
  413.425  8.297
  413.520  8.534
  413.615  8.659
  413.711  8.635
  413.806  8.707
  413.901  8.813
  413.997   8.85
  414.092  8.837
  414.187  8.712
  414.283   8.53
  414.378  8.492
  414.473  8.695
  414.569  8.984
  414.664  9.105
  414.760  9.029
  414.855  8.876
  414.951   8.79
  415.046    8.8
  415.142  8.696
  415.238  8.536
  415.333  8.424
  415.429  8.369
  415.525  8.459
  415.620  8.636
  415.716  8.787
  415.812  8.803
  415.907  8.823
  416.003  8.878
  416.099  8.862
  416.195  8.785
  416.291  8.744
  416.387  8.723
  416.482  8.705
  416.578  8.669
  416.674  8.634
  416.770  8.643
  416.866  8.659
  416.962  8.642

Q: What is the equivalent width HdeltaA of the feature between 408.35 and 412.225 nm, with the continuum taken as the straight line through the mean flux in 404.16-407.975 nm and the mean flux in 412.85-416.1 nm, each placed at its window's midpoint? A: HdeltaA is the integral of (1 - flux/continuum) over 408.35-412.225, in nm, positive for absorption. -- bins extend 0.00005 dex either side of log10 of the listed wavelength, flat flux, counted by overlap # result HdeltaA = 0.375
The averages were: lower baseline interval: 8.68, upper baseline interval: 8.65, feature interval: 7.83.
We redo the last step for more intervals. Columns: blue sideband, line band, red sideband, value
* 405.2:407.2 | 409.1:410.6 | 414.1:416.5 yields 0.30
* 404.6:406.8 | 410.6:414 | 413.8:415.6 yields 0.12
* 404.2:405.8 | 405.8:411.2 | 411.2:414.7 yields 0.38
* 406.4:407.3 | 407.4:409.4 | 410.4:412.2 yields -0.01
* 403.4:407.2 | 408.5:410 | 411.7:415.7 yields 0.10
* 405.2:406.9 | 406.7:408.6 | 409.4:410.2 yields -0.17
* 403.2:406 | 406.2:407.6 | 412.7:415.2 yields 0.01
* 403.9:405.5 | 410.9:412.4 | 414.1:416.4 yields 0.06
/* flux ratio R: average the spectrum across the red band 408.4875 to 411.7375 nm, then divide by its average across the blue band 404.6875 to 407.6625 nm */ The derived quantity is 0.88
